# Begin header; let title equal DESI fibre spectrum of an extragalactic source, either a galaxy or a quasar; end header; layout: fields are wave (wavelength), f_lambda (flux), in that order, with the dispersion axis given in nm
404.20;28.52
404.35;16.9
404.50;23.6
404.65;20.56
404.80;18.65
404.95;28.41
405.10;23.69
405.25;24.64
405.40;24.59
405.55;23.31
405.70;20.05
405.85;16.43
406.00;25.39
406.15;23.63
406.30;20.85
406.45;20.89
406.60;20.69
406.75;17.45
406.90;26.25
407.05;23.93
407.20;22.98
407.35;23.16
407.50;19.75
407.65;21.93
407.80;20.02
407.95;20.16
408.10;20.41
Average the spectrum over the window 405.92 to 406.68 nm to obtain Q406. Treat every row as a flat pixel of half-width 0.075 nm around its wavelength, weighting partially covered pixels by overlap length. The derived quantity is 22.2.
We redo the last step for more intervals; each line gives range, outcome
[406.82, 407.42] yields 24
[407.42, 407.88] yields 20.6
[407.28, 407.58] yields 21.4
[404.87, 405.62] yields 24.9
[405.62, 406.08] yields 20.7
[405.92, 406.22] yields 24.4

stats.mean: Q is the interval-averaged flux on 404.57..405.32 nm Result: 23.2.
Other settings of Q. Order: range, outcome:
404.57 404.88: 19.8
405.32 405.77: 22.7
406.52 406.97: 21.4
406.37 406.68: 20.7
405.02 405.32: 24.2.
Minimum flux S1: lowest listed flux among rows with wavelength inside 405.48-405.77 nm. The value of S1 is 20.05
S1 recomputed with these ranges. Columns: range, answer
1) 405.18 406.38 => 16.43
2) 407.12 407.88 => 19.75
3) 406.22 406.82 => 17.45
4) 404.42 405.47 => 18.65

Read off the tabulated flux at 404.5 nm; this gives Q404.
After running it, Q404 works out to 23.6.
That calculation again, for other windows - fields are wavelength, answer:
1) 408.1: 20.41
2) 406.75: 17.45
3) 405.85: 16.43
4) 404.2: 28.52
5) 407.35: 23.16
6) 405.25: 24.64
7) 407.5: 19.75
